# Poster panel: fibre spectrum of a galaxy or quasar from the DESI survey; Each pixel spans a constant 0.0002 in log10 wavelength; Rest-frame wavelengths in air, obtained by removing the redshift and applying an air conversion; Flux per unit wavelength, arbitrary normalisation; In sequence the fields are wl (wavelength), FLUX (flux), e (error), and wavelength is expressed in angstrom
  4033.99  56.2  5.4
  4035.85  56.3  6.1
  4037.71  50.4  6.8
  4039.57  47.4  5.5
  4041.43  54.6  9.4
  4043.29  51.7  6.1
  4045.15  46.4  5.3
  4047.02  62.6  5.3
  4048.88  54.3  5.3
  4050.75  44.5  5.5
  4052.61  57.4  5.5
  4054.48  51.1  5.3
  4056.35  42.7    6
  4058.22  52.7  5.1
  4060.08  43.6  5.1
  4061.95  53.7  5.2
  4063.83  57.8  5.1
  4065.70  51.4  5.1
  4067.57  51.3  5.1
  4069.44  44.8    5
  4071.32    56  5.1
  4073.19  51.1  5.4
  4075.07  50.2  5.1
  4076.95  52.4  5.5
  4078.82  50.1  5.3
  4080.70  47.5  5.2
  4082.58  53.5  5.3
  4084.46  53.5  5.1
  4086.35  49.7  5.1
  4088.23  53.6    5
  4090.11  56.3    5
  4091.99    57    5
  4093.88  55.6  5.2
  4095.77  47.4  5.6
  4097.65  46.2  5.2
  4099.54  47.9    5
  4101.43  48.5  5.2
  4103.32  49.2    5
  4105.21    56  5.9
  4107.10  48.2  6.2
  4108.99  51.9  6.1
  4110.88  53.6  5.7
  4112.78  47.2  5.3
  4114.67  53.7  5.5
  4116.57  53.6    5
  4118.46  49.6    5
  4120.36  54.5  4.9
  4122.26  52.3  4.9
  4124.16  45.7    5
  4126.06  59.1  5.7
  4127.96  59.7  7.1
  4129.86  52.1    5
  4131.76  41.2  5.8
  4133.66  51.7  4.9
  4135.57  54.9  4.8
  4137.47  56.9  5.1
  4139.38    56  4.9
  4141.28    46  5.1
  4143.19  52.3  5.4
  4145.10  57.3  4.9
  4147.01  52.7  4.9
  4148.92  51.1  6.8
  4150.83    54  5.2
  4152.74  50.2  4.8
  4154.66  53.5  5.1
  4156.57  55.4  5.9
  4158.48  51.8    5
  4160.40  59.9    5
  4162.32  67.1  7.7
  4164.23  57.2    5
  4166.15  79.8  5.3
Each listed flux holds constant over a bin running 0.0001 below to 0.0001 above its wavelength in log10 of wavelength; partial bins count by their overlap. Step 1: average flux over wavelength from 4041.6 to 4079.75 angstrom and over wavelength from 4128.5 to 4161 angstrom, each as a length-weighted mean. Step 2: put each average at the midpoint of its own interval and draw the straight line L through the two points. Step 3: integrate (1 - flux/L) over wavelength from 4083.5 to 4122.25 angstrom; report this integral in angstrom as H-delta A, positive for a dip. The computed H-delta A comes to 0.30 angstrom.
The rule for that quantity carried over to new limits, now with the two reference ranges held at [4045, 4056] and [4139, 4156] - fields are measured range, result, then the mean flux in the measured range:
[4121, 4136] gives 0.14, 52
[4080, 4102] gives 0.45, 51.5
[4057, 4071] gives 0.47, 50.8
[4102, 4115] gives 0.33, 51.2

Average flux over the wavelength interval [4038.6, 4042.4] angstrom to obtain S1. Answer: 51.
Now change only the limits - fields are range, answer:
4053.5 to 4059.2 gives 48.9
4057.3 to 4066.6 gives 51.9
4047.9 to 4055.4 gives 51.9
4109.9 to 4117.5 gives 52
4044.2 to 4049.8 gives 54.4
